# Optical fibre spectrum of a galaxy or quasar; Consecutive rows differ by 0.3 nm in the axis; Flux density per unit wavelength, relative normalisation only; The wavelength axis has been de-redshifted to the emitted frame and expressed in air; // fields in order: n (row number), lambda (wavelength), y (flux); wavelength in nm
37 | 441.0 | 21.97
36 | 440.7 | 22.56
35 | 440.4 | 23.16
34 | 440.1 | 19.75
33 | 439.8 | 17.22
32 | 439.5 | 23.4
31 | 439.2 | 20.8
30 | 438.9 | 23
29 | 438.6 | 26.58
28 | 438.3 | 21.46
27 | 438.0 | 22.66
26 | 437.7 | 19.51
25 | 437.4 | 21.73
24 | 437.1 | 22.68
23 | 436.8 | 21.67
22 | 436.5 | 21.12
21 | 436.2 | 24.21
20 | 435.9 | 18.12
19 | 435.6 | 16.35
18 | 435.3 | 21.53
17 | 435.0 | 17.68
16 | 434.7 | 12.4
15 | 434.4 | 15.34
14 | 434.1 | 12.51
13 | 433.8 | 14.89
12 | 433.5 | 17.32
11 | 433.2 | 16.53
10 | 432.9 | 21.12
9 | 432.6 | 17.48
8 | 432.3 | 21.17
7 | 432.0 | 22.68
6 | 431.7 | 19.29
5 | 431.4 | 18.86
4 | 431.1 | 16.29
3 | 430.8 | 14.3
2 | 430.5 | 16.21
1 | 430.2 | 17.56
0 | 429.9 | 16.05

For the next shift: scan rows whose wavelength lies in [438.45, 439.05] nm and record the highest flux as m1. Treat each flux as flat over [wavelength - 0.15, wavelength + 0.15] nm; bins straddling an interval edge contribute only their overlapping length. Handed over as 26.58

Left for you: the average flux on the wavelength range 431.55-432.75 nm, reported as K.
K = 20.2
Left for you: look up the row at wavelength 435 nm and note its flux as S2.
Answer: 17.68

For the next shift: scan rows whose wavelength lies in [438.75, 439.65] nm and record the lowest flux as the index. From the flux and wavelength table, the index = 20.8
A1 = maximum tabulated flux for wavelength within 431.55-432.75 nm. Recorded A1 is 22.68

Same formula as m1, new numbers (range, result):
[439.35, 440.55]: 23.4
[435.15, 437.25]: 24.21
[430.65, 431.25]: 16.29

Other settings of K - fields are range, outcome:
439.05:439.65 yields 22.1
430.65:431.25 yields 15.3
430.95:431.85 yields 18.1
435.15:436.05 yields 18.7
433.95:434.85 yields 13.4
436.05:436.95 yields 22.3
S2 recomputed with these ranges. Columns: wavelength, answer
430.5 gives 16.21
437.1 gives 22.68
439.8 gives 17.22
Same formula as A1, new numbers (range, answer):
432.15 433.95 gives 21.17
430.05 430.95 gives 17.56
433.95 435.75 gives 21.53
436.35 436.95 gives 21.67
